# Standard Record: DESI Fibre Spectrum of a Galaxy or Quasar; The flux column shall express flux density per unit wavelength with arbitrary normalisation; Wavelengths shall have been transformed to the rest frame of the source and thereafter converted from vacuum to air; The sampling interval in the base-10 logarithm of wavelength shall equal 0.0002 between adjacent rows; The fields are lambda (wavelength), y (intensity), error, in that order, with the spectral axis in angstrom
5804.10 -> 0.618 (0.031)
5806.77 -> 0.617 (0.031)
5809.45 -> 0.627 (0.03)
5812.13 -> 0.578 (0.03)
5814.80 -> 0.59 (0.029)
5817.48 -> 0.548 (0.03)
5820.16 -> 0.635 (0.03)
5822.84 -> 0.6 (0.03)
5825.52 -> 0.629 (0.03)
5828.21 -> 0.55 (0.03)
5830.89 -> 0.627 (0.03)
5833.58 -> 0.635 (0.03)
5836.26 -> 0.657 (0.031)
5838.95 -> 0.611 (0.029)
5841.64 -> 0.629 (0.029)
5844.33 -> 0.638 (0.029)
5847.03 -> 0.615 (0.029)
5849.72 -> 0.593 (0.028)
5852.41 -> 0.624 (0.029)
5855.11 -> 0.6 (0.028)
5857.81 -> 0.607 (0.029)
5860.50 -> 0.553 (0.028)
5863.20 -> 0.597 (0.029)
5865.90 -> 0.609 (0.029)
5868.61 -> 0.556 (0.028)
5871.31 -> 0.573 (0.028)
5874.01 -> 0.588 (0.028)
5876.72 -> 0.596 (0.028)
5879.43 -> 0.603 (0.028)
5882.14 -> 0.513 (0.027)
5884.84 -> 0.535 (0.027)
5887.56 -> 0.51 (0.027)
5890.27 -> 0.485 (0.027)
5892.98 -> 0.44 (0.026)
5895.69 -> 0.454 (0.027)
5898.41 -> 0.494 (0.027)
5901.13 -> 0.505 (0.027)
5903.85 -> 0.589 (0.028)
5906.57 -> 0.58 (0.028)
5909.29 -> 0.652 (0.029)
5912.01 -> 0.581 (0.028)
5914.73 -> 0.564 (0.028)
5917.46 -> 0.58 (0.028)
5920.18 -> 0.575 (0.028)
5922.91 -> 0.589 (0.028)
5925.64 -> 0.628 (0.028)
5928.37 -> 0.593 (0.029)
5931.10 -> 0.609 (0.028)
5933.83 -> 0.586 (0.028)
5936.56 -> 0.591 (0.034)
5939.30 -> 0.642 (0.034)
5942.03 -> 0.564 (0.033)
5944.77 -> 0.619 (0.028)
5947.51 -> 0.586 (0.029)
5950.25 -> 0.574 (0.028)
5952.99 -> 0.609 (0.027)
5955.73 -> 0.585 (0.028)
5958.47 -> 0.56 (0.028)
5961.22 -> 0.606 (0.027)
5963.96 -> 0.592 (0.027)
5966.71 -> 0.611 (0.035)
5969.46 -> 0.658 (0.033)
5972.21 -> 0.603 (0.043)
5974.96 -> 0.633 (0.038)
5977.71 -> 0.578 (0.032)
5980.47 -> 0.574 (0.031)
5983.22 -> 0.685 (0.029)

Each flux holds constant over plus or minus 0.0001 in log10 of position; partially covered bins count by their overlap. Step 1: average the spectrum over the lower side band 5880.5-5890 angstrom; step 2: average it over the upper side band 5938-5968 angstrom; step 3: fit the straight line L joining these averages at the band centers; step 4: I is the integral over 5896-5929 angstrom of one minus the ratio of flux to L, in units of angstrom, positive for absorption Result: -1.44 angstrom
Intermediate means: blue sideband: 0.518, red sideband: 0.595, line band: 0.573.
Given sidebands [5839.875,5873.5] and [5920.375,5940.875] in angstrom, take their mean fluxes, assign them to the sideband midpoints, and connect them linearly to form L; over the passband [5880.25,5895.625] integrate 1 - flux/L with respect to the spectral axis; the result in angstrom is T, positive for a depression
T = 2.7 angstrom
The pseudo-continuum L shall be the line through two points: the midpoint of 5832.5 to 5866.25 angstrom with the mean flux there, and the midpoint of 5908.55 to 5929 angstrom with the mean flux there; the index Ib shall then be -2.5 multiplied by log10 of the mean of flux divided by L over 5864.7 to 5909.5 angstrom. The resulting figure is 0.11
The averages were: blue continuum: 0.613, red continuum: 0.594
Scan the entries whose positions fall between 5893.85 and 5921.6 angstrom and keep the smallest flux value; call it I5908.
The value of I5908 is 0.454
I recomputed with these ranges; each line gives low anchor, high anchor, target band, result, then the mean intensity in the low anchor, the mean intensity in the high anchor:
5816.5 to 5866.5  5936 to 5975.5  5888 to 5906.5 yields 3.2 angstrom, 0.609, 0.602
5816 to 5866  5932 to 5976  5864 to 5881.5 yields 0.6 angstrom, 0.608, 0.601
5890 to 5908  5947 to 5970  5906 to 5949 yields -3.6 angstrom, 0.509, 0.596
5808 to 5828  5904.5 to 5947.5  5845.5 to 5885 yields 0.8 angstrom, 0.598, 0.596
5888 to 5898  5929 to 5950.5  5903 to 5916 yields -2.0 angstrom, 0.468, 0.597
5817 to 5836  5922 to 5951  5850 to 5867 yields 0.2 angstrom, 0.609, 0.599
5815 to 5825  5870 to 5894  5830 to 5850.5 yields -1.7 angstrom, 0.597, 0.539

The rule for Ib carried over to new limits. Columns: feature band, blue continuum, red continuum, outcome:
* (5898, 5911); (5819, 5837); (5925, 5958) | 0.06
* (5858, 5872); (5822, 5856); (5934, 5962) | 0.06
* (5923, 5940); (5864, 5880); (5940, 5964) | -0.03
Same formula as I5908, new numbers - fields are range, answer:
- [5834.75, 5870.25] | 0.553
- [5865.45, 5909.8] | 0.44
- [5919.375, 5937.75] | 0.575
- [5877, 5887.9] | 0.51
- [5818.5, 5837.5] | 0.55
